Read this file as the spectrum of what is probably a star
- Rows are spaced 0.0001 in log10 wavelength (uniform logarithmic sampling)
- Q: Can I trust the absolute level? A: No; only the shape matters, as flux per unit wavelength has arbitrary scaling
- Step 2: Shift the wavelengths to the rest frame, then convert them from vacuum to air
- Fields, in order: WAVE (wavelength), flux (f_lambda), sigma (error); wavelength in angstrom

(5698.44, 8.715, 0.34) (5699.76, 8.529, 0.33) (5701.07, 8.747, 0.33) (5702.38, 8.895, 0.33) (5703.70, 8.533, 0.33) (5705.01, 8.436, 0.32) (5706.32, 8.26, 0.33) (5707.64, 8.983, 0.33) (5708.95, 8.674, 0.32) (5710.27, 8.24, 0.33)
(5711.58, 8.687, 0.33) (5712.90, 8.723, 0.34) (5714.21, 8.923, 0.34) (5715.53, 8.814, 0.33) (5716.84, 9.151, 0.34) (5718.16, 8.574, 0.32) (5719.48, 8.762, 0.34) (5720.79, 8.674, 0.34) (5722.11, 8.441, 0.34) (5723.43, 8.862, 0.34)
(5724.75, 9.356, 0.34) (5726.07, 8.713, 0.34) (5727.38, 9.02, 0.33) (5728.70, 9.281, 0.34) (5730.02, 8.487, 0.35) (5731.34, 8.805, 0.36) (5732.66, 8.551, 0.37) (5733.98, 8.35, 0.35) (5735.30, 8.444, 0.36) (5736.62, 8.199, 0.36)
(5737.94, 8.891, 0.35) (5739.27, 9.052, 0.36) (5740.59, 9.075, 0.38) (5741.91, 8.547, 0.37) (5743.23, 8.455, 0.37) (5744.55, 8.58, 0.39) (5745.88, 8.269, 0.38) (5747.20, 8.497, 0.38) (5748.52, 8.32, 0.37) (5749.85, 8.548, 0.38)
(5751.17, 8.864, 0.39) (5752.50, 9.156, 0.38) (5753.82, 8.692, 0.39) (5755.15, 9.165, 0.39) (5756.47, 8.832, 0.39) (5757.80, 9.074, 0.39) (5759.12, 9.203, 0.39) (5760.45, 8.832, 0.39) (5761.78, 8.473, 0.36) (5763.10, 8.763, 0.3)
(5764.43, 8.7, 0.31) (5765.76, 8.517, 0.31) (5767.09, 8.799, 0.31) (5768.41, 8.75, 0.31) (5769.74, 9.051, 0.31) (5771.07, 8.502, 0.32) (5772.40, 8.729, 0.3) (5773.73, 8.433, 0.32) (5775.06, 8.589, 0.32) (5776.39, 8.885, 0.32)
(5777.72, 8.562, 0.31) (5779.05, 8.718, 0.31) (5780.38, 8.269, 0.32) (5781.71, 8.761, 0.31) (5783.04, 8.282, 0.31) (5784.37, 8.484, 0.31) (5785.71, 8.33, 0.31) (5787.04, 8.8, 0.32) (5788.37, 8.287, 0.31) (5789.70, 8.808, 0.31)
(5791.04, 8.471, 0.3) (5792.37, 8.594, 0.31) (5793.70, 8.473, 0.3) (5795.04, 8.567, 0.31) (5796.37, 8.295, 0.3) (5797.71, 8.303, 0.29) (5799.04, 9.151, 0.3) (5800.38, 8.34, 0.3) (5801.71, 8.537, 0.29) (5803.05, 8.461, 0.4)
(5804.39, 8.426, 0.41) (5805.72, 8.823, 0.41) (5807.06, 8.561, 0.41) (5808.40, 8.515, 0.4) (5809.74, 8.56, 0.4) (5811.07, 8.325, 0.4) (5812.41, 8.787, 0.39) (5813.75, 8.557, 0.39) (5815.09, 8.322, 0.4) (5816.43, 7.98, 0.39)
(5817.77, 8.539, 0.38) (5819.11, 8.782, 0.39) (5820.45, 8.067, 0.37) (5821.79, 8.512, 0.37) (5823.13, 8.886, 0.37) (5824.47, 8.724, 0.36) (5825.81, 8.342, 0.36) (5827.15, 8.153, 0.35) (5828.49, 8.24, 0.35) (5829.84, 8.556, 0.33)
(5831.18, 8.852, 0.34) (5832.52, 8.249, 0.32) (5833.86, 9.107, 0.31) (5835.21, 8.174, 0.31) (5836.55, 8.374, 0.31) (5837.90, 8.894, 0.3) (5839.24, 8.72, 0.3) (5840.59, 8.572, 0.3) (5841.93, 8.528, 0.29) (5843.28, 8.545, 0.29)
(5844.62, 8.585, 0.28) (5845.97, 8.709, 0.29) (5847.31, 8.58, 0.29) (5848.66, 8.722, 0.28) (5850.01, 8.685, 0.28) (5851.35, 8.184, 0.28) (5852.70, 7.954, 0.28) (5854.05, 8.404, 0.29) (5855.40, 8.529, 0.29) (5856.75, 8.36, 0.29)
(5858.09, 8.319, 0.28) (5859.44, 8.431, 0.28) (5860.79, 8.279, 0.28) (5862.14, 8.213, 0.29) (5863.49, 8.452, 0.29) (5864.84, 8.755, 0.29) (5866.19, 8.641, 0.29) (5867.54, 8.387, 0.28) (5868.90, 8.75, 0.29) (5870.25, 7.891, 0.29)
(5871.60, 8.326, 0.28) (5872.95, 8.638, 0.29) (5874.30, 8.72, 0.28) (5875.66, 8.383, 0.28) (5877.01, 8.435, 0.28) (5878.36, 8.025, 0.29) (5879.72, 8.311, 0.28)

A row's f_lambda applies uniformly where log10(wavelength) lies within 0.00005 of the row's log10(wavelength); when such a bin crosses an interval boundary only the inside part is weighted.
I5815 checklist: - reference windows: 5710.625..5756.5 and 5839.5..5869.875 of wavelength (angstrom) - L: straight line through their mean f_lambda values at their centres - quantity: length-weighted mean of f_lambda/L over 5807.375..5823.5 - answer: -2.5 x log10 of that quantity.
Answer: 0.01 mag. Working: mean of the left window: 8.73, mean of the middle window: 8.48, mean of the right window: 8.48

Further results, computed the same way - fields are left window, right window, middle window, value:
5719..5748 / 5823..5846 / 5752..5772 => -0.022 mag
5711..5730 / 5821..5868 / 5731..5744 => 0.020 mag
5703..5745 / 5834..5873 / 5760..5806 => 0.001 mag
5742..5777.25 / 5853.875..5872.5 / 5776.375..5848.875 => 0.003 mag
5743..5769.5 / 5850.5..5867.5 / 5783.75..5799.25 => 0.011 mag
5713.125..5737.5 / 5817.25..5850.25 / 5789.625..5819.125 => 0.012 mag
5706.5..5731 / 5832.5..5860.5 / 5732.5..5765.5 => 0.003 mag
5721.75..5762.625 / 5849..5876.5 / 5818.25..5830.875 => 0.005 mag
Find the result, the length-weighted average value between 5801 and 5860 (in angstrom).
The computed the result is 8.5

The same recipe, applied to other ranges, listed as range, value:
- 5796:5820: 8.51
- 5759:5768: 8.73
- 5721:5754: 8.7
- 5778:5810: 8.53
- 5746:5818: 8.61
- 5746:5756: 8.73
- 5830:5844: 8.6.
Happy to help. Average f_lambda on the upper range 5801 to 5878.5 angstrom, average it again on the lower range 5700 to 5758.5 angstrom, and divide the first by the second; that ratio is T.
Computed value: 1.0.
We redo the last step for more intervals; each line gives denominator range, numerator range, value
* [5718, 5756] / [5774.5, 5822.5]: 0.98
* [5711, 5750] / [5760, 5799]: 0.99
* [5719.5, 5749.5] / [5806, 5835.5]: 0.98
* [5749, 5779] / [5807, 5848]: 0.97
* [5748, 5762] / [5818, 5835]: 0.96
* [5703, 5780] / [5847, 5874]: 0.97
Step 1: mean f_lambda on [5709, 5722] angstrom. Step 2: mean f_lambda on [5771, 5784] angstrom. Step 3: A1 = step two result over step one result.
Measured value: 1.0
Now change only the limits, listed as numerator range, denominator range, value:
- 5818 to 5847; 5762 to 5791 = 0.99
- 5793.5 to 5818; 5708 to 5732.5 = 0.97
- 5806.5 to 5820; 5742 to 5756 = 0.98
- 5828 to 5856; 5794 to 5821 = 1.00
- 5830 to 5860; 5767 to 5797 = 0.99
